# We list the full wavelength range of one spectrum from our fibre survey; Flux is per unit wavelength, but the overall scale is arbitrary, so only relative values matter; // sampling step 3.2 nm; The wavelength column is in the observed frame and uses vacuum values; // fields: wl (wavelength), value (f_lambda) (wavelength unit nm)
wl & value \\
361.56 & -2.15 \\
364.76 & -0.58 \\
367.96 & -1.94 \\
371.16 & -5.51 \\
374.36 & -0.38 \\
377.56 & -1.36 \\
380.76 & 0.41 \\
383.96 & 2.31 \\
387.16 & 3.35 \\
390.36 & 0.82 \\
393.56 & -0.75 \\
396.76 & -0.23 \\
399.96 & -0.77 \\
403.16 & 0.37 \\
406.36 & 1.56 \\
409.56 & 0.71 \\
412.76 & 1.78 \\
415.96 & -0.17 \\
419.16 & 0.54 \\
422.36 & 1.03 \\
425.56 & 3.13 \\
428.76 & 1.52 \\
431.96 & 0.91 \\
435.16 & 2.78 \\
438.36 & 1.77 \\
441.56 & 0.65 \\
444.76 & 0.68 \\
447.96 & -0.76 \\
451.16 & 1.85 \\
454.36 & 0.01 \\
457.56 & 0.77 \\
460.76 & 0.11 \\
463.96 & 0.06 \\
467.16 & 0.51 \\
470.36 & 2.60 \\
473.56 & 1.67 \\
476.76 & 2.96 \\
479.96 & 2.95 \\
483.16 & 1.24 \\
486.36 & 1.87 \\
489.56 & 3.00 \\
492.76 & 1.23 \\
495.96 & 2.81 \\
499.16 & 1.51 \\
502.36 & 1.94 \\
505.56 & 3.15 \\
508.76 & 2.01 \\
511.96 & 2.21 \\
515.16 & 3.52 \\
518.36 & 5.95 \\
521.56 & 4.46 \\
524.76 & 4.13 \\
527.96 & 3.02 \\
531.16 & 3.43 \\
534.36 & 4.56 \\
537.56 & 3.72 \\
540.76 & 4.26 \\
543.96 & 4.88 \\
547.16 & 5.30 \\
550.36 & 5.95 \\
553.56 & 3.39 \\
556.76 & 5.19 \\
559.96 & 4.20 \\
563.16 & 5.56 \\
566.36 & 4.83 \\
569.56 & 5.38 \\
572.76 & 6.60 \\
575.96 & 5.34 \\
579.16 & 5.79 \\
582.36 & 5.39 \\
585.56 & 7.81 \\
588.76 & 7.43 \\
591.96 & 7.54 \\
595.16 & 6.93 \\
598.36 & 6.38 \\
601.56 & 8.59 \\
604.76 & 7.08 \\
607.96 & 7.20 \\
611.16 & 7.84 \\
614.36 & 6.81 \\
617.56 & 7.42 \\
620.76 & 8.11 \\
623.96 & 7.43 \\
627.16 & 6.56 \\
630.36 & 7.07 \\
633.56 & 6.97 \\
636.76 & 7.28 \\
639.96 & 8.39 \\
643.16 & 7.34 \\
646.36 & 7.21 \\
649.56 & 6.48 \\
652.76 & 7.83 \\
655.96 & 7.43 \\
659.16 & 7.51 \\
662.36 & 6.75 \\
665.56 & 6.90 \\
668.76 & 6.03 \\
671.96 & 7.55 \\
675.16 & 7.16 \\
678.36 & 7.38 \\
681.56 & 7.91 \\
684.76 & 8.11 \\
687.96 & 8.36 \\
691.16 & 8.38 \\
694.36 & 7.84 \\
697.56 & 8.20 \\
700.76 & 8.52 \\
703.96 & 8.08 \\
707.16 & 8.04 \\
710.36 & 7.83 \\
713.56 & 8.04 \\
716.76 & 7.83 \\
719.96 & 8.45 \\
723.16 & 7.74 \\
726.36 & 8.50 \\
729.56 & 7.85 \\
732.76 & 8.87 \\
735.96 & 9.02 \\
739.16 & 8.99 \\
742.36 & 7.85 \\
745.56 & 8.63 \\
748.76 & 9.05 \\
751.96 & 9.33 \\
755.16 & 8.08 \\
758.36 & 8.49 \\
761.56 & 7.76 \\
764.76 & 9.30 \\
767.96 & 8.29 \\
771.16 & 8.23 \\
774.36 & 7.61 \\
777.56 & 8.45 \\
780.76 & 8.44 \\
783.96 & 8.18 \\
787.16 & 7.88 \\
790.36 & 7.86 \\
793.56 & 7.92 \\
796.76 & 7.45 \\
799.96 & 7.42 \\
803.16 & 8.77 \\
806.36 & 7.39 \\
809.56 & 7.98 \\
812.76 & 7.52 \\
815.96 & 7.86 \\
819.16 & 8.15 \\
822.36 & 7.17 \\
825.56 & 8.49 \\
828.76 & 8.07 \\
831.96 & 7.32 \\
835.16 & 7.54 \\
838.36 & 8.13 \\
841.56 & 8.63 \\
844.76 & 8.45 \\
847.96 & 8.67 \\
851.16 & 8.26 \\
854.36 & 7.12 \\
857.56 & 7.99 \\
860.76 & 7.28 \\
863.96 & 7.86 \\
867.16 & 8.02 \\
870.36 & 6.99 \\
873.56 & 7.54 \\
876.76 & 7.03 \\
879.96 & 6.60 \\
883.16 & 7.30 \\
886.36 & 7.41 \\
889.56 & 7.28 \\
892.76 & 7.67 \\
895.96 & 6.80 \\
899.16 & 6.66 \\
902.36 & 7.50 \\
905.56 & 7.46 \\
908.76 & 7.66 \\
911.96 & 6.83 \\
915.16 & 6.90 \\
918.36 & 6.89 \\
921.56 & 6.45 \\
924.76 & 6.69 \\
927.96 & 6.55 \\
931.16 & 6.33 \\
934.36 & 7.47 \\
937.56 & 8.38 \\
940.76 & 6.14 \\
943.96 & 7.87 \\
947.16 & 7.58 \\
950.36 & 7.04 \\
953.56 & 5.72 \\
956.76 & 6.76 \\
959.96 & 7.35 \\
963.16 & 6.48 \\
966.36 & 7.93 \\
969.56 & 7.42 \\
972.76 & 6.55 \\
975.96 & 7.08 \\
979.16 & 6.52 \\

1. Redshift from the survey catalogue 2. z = 0.29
